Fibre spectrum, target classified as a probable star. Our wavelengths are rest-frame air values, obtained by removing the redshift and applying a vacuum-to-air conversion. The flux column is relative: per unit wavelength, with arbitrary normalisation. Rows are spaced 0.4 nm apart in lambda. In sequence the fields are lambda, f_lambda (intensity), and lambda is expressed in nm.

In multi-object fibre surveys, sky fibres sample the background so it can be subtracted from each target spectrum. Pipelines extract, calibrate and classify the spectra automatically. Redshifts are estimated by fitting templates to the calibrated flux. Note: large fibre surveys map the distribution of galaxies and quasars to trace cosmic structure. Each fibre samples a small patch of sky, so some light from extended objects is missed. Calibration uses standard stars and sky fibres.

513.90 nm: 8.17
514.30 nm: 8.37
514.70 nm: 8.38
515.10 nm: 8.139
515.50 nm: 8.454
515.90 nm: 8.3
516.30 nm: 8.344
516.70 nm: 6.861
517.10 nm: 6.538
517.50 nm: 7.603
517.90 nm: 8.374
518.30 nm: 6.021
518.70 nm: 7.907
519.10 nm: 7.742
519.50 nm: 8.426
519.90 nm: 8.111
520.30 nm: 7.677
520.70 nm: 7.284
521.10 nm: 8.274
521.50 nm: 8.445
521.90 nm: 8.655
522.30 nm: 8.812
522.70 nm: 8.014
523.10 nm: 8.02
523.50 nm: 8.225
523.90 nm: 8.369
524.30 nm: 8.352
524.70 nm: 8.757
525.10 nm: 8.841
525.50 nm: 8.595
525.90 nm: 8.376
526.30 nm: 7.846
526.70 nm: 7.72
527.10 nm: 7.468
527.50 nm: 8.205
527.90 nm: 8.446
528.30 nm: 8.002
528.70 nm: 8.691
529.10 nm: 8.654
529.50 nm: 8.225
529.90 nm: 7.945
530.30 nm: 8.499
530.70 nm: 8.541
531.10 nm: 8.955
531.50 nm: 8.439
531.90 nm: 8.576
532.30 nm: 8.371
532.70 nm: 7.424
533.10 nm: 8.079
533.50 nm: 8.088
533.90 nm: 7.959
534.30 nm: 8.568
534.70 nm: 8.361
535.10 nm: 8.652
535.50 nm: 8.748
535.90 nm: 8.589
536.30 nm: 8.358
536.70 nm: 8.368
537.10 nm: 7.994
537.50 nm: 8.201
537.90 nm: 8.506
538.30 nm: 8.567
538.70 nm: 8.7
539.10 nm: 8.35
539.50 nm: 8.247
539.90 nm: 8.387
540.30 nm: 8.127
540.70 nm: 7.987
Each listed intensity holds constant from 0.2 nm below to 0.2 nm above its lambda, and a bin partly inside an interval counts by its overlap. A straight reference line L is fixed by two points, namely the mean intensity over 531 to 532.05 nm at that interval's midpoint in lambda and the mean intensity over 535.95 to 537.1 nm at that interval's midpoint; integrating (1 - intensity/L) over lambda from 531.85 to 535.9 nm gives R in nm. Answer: 0.10 nm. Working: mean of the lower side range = 8.63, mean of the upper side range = 8.33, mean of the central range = 8.29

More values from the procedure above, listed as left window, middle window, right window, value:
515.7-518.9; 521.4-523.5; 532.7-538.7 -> -0.17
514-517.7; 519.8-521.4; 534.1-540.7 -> 0.03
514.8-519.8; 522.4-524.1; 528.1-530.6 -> -0.03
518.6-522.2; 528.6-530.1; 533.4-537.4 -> -0.02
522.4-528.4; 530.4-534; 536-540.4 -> 0.00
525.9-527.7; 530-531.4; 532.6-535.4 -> -0.09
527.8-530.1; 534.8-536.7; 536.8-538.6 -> -0.05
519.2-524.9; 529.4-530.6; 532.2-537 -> 0.00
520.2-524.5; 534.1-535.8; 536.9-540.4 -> -0.05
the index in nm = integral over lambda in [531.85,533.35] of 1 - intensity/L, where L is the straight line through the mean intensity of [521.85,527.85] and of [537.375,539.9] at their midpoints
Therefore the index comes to 0.05 nm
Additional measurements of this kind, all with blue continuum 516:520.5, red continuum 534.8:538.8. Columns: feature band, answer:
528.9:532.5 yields -0.125 nm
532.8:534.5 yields 0.038 nm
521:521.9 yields -0.078 nm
